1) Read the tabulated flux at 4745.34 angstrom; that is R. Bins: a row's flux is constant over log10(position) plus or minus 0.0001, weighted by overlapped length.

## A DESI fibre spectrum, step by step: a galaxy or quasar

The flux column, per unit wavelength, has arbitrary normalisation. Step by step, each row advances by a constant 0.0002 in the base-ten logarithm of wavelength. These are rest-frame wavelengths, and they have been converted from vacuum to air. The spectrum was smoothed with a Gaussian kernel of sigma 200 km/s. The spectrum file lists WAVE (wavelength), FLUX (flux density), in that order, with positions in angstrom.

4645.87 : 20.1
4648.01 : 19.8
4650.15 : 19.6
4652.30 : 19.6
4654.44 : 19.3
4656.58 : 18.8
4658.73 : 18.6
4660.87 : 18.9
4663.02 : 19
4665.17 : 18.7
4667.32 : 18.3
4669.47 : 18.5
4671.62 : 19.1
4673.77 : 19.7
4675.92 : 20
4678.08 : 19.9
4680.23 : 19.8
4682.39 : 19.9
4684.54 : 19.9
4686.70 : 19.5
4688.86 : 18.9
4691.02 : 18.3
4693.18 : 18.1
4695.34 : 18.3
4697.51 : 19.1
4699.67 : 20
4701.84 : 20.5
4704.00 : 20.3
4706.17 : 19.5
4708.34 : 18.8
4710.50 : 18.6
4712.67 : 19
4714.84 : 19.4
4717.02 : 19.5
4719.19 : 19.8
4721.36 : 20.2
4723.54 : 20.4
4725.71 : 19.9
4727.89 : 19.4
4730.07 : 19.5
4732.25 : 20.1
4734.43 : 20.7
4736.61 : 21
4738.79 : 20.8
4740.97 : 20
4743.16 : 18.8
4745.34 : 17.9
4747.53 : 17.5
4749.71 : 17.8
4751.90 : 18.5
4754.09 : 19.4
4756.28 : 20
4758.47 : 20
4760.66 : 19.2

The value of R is 17.9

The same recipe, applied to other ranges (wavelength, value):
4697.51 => 19.1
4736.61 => 21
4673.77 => 19.7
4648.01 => 19.8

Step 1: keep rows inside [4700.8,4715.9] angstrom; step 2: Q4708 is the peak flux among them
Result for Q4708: 20.5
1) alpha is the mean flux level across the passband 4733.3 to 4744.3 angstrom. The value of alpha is 20.3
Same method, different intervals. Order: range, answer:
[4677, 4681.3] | 19.9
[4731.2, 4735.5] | 20.4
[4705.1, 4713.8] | 19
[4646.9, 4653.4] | 19.7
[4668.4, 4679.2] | 19.4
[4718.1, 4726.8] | 20.1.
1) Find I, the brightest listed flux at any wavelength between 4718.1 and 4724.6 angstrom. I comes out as 20.4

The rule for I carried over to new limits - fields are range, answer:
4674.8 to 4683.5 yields 20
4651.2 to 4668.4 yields 19.6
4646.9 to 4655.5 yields 19.8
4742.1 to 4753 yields 18.8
